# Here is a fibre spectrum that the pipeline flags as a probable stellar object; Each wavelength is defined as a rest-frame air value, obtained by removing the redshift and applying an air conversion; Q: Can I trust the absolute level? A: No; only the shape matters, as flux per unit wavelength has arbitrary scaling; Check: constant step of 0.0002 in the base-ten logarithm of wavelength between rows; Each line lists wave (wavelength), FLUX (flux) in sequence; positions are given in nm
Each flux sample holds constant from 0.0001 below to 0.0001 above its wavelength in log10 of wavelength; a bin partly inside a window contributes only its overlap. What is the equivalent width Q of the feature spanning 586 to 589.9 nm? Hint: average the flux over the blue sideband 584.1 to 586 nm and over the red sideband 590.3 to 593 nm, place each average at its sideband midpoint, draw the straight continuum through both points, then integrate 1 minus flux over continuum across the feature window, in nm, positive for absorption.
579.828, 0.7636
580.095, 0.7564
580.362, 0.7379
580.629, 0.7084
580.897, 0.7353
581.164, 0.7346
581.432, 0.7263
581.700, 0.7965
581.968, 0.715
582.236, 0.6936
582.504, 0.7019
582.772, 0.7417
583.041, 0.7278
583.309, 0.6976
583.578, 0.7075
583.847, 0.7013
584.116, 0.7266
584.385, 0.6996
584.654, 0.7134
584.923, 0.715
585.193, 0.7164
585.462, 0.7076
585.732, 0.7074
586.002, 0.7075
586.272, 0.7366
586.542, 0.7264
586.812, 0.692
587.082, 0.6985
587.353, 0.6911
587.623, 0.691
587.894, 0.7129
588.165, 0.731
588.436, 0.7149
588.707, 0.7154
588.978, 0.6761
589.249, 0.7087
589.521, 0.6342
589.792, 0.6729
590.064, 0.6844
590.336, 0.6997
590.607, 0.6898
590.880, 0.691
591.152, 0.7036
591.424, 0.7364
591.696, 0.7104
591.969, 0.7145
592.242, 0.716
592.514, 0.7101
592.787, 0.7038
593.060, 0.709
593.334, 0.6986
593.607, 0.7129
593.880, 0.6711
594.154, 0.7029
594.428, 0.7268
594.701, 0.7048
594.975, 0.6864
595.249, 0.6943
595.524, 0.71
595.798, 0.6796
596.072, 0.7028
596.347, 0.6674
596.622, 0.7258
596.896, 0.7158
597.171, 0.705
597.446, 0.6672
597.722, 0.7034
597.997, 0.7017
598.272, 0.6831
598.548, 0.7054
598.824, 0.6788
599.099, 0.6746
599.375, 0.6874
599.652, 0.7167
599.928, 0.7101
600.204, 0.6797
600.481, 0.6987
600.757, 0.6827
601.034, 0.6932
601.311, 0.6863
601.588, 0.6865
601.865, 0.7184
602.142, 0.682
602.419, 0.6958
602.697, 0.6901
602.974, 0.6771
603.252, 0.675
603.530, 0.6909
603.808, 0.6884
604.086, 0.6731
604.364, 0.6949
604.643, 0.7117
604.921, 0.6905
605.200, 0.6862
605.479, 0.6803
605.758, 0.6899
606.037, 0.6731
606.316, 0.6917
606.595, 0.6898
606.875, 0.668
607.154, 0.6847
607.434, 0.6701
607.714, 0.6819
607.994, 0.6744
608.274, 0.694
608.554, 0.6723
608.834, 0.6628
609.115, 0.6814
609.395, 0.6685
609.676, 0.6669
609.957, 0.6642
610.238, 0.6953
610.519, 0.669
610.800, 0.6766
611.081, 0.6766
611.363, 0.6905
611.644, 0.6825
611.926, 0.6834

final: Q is 0.05 nm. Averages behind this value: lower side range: 0.711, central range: 0.701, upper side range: 0.708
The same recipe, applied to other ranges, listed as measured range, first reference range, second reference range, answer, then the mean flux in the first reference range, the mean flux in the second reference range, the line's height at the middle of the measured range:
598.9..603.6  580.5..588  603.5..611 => -0.006 nm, 0.715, 0.681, 0.69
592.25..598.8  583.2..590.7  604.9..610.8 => -0.063 nm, 0.703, 0.678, 0.693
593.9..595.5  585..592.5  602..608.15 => -0.011 nm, 0.703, 0.685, 0.697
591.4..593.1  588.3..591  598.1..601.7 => -0.059 nm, 0.689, 0.691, 0.689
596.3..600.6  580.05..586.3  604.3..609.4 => 0.003 nm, 0.721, 0.683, 0.696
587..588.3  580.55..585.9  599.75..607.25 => 0.013 nm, 0.719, 0.689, 0.712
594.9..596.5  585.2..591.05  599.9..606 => 0.009 nm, 0.7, 0.689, 0.695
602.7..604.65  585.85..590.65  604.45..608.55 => 0.002 nm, 0.699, 0.684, 0.687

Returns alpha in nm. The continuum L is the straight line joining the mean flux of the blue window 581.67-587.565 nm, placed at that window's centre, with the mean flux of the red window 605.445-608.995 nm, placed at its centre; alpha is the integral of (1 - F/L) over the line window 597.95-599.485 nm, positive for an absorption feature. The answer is 0.01 nm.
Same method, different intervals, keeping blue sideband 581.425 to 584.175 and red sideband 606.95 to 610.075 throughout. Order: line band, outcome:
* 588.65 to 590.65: 0.070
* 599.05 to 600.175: -0.011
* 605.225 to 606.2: -0.003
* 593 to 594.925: -0.005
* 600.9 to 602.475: -0.015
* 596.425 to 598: -0.016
